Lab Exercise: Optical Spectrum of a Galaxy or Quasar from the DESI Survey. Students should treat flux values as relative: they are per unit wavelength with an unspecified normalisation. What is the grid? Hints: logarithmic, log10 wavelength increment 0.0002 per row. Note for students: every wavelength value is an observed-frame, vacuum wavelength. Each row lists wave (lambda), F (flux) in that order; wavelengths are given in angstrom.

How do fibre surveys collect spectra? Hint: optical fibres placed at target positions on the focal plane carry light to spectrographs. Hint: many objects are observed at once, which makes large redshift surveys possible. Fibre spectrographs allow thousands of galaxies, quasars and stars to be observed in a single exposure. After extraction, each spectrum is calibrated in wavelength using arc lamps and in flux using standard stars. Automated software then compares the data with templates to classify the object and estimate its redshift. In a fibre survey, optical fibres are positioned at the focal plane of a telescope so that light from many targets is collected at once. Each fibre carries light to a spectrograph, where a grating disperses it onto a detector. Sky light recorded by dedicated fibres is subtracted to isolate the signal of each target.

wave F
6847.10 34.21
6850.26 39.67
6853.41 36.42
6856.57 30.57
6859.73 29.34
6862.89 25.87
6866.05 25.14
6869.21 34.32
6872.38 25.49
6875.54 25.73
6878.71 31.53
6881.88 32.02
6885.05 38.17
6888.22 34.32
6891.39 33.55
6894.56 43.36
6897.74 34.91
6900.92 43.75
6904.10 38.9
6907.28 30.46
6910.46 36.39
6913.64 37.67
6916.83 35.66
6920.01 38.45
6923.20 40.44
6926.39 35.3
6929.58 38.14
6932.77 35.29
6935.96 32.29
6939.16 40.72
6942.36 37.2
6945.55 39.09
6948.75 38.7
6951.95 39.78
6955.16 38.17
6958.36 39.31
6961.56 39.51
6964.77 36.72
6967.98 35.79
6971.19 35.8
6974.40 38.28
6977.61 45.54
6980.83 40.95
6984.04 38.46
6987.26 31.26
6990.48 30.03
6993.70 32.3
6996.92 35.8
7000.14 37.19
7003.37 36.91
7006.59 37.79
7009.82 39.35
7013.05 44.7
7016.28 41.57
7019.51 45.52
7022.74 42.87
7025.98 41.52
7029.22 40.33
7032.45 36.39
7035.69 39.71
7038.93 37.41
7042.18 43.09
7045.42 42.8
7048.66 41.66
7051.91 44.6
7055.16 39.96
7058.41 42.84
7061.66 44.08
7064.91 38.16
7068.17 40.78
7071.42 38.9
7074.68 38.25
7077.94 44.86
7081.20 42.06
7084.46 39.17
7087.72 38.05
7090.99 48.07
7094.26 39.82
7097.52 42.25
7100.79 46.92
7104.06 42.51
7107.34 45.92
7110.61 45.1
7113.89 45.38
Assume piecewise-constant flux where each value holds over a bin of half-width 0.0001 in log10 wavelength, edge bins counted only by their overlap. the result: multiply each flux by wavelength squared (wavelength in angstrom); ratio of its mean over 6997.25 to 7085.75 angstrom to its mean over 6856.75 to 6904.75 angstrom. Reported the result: 1.30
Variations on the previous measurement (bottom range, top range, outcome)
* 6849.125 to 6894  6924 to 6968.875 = 1.21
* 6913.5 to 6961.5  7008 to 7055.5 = 1.13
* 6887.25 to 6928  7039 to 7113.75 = 1.19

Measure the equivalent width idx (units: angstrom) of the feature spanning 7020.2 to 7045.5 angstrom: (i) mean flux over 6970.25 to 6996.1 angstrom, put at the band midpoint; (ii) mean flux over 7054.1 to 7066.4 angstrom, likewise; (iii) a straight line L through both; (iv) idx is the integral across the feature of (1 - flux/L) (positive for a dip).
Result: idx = -0.6 angstrom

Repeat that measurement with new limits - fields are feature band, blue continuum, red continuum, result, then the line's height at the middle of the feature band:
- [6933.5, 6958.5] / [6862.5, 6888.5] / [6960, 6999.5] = -2.4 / 34.6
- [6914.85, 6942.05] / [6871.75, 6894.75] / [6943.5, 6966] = -0.4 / 36.5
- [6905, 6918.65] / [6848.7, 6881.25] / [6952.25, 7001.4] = -0.9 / 33.2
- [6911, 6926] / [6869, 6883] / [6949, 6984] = -1.7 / 33.8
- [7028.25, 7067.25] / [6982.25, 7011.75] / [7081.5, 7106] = -1.7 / 39.2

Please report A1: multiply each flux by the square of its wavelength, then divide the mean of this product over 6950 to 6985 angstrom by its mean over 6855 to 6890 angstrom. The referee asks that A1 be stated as 1.3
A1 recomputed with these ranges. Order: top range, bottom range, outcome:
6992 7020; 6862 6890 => 1.32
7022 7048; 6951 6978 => 1.07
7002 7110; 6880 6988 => 1.15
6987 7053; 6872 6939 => 1.14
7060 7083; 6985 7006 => 1.22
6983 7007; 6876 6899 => 1.03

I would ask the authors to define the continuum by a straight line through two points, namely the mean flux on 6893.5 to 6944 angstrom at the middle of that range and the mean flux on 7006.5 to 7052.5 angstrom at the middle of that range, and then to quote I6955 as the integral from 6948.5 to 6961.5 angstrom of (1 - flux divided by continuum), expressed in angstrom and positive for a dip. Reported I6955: -0.1 angstrom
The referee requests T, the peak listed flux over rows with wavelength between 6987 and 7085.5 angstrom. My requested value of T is 45.52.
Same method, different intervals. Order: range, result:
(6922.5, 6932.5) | 40.44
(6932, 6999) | 45.54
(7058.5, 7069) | 44.08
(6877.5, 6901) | 43.75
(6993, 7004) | 37.19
